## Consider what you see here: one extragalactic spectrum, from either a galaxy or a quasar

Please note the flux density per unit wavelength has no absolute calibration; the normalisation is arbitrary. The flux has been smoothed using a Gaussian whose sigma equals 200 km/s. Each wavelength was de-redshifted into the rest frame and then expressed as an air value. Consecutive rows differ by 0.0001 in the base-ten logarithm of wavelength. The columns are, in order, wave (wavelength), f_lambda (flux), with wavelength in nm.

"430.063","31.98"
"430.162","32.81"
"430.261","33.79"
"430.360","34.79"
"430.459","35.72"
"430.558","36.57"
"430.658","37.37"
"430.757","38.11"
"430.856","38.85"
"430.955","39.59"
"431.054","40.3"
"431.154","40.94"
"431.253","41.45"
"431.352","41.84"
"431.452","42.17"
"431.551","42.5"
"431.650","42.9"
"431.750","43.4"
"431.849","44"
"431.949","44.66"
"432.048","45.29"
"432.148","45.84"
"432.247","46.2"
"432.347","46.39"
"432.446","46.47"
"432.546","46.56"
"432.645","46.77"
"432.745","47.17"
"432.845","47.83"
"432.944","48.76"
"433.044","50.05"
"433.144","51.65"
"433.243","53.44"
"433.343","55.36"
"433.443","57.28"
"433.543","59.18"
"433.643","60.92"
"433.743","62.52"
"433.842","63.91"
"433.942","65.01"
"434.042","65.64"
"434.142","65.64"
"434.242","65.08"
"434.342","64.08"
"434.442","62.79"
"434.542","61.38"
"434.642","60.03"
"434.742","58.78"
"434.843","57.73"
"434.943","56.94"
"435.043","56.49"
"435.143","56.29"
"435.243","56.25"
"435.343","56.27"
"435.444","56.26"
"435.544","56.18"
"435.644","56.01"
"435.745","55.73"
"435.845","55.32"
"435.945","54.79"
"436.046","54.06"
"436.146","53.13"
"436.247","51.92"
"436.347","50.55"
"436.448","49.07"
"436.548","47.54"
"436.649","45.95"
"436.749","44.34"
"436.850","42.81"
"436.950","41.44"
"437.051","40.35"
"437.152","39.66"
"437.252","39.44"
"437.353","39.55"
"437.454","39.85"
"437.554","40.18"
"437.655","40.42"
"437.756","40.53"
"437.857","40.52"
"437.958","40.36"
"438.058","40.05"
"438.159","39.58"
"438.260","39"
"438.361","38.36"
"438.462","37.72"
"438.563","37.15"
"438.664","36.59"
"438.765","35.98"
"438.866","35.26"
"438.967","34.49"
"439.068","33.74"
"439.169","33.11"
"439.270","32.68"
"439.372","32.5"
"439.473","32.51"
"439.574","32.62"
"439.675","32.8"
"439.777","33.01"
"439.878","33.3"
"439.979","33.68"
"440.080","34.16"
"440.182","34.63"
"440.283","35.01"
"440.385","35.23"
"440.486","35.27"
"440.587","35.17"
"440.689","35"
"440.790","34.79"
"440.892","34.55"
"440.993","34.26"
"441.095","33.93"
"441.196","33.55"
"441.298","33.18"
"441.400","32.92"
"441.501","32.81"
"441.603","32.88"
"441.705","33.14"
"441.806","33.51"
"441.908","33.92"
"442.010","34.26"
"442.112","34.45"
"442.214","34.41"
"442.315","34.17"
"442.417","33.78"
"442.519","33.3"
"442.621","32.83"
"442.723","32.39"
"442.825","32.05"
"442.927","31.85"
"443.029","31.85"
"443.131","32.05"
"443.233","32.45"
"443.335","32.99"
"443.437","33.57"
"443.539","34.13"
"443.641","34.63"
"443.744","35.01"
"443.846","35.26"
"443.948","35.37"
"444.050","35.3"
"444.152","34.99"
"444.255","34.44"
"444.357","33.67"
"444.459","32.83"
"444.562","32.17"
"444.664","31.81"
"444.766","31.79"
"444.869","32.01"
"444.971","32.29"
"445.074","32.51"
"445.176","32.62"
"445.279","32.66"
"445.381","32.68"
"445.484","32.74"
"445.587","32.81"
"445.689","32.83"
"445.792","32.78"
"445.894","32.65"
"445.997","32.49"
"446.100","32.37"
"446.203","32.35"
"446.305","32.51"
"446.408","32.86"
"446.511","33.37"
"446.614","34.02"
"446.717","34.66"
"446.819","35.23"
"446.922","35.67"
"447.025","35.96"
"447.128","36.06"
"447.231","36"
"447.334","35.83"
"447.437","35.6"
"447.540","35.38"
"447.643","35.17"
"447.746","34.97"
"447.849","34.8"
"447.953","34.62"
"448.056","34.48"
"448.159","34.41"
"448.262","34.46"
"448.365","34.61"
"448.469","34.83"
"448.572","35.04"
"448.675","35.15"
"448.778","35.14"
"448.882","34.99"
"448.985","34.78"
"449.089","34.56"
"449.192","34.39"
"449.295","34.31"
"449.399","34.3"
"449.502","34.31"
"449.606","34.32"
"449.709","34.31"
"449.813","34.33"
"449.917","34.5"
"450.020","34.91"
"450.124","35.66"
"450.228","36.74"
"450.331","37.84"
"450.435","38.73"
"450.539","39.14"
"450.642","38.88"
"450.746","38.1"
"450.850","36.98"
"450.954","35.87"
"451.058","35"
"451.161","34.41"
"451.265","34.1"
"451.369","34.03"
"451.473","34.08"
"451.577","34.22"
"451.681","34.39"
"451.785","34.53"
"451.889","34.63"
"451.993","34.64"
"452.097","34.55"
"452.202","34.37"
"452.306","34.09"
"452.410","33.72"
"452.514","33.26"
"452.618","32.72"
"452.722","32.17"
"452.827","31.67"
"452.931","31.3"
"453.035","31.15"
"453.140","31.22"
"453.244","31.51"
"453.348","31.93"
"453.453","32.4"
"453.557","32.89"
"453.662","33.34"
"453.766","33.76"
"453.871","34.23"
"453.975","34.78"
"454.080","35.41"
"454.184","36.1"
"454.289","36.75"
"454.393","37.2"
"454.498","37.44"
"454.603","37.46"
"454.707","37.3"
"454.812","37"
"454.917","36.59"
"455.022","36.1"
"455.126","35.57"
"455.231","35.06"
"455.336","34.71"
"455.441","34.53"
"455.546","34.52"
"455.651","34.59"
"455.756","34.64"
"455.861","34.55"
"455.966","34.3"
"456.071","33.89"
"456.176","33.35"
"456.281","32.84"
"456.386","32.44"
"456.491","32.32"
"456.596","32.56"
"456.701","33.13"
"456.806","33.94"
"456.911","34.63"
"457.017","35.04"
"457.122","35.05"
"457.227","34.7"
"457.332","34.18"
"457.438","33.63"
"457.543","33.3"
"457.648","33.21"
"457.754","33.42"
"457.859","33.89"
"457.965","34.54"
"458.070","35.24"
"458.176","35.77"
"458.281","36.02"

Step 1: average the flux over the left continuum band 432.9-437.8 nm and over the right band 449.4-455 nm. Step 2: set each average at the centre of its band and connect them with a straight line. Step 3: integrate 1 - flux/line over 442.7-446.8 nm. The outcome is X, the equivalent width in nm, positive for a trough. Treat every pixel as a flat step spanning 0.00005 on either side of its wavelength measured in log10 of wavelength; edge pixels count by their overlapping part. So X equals 0.94 nm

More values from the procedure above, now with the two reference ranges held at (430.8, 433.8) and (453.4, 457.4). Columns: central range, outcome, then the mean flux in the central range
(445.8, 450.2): 0.48 nm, 34.5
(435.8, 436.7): -0.12 nm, 51.3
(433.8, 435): -0.41 nm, 62.2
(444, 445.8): 0.33 nm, 32.9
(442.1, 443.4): 0.27 nm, 32.9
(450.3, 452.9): 0.13 nm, 35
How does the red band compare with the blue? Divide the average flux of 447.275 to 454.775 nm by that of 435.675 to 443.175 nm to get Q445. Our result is 0.92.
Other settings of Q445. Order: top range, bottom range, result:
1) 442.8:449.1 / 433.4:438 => 0.64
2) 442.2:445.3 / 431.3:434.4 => 0.64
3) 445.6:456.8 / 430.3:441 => 0.76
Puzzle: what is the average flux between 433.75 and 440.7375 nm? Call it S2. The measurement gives 45.5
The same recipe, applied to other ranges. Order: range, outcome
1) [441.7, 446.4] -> 33.2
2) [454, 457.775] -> 34.8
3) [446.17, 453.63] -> 34.6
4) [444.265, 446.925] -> 32.9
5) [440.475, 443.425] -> 33.5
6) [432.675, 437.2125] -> 54.6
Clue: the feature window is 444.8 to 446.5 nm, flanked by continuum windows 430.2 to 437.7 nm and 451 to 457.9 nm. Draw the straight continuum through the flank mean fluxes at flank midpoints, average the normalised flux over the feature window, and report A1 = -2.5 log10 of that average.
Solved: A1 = 0.242 mag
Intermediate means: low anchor 49.4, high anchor 34.2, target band 32.6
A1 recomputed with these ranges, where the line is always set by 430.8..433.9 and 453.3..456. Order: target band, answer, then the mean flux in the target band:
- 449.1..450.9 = 0.05 mag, 36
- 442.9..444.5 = 0.22 mag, 33.8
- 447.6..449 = 0.12 mag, 34.8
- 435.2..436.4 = -0.19 mag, 54.7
